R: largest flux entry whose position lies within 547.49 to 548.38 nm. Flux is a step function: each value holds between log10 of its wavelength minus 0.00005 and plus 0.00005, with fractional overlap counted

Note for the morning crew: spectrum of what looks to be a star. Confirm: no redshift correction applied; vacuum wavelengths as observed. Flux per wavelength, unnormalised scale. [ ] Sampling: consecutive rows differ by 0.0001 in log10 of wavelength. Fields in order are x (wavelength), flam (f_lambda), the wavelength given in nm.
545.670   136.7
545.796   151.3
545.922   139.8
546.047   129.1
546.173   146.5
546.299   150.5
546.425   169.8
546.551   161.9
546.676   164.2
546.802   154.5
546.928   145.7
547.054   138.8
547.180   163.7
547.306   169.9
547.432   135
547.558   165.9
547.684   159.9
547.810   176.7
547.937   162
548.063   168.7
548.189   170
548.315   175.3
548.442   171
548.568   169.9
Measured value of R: 176.7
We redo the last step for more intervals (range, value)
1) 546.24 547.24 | 169.8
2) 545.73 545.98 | 151.3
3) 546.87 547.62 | 169.9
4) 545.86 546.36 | 150.5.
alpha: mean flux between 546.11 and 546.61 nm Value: 157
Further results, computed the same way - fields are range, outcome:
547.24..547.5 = 153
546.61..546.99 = 155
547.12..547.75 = 159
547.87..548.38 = 169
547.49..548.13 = 166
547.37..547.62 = 150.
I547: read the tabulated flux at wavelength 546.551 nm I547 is 161.9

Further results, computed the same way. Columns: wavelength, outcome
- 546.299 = 150.5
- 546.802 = 154.5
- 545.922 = 139.8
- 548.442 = 171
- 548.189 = 170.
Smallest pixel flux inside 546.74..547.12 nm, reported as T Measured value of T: 138.8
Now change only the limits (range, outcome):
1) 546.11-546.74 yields 146.5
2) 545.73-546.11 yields 129.1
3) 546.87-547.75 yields 135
